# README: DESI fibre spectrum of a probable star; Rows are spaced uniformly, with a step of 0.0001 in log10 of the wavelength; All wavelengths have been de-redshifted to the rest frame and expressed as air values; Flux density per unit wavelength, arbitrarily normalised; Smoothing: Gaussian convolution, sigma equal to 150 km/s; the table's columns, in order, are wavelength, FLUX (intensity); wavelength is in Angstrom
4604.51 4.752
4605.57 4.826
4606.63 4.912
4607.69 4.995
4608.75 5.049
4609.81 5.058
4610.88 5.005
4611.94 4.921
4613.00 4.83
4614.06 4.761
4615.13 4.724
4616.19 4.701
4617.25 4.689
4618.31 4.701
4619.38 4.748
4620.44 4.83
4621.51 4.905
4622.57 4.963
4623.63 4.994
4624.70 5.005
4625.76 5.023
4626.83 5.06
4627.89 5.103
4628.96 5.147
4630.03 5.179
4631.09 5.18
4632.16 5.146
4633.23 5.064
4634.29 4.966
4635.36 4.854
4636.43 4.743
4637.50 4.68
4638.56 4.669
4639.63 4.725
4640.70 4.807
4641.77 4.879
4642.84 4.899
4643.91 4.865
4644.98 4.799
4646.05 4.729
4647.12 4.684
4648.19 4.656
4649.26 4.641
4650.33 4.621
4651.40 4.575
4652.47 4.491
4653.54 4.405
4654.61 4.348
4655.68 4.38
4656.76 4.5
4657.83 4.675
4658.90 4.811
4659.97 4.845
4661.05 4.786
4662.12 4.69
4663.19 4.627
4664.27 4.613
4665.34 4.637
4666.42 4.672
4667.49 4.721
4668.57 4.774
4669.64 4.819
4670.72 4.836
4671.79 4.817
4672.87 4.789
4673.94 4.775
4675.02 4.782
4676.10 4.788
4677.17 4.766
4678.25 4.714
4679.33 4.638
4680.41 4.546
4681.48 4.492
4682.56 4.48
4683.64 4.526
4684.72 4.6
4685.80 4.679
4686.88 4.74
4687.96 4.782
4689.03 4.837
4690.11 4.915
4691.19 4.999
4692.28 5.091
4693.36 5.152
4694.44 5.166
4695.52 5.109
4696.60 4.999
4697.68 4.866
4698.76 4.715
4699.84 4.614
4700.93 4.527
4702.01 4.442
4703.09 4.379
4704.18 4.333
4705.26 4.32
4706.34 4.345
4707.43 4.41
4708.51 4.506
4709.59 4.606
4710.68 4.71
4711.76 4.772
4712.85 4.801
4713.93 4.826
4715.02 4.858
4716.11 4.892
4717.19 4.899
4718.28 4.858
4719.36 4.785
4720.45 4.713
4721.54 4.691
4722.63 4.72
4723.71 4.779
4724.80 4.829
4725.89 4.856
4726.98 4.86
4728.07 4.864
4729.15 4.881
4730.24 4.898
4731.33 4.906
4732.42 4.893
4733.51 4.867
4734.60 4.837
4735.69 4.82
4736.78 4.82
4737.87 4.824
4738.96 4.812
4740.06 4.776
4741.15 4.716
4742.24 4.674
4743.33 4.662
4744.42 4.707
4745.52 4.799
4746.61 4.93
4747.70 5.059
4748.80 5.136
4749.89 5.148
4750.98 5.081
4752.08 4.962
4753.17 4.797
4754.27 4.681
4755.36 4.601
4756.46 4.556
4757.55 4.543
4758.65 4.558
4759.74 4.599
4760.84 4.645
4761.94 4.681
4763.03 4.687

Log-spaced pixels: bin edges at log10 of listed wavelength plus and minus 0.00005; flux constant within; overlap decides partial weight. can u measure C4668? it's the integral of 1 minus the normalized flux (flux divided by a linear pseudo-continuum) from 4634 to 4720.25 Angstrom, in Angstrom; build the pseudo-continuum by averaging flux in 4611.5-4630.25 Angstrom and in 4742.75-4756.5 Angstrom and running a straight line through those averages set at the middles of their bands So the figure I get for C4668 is 3.0 Angstrom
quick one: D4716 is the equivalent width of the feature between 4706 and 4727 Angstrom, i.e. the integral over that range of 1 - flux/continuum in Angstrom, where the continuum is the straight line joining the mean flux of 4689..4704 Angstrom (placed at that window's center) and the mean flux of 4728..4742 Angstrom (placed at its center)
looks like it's 0.4 Angstrom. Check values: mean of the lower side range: 4.83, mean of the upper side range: 4.84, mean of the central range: 4.74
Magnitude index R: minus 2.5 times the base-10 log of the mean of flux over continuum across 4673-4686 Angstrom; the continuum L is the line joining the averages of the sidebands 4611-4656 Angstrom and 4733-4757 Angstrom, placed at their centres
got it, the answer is 0.04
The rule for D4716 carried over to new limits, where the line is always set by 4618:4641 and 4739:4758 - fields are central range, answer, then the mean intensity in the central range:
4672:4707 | 1.1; 4.71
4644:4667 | 1.3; 4.63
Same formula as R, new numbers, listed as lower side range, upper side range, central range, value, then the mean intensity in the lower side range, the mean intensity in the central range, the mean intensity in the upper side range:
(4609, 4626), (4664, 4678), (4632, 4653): 0.01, 4.87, 4.77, 4.76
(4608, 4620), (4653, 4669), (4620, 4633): -0.06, 4.84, 5.04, 4.63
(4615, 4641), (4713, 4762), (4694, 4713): 0.05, 4.91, 4.64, 4.81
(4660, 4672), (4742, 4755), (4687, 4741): 0.01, 4.73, 4.78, 4.89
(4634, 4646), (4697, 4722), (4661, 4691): 0.00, 4.8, 4.71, 4.65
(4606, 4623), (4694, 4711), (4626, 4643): -0.03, 4.86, 4.94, 4.62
